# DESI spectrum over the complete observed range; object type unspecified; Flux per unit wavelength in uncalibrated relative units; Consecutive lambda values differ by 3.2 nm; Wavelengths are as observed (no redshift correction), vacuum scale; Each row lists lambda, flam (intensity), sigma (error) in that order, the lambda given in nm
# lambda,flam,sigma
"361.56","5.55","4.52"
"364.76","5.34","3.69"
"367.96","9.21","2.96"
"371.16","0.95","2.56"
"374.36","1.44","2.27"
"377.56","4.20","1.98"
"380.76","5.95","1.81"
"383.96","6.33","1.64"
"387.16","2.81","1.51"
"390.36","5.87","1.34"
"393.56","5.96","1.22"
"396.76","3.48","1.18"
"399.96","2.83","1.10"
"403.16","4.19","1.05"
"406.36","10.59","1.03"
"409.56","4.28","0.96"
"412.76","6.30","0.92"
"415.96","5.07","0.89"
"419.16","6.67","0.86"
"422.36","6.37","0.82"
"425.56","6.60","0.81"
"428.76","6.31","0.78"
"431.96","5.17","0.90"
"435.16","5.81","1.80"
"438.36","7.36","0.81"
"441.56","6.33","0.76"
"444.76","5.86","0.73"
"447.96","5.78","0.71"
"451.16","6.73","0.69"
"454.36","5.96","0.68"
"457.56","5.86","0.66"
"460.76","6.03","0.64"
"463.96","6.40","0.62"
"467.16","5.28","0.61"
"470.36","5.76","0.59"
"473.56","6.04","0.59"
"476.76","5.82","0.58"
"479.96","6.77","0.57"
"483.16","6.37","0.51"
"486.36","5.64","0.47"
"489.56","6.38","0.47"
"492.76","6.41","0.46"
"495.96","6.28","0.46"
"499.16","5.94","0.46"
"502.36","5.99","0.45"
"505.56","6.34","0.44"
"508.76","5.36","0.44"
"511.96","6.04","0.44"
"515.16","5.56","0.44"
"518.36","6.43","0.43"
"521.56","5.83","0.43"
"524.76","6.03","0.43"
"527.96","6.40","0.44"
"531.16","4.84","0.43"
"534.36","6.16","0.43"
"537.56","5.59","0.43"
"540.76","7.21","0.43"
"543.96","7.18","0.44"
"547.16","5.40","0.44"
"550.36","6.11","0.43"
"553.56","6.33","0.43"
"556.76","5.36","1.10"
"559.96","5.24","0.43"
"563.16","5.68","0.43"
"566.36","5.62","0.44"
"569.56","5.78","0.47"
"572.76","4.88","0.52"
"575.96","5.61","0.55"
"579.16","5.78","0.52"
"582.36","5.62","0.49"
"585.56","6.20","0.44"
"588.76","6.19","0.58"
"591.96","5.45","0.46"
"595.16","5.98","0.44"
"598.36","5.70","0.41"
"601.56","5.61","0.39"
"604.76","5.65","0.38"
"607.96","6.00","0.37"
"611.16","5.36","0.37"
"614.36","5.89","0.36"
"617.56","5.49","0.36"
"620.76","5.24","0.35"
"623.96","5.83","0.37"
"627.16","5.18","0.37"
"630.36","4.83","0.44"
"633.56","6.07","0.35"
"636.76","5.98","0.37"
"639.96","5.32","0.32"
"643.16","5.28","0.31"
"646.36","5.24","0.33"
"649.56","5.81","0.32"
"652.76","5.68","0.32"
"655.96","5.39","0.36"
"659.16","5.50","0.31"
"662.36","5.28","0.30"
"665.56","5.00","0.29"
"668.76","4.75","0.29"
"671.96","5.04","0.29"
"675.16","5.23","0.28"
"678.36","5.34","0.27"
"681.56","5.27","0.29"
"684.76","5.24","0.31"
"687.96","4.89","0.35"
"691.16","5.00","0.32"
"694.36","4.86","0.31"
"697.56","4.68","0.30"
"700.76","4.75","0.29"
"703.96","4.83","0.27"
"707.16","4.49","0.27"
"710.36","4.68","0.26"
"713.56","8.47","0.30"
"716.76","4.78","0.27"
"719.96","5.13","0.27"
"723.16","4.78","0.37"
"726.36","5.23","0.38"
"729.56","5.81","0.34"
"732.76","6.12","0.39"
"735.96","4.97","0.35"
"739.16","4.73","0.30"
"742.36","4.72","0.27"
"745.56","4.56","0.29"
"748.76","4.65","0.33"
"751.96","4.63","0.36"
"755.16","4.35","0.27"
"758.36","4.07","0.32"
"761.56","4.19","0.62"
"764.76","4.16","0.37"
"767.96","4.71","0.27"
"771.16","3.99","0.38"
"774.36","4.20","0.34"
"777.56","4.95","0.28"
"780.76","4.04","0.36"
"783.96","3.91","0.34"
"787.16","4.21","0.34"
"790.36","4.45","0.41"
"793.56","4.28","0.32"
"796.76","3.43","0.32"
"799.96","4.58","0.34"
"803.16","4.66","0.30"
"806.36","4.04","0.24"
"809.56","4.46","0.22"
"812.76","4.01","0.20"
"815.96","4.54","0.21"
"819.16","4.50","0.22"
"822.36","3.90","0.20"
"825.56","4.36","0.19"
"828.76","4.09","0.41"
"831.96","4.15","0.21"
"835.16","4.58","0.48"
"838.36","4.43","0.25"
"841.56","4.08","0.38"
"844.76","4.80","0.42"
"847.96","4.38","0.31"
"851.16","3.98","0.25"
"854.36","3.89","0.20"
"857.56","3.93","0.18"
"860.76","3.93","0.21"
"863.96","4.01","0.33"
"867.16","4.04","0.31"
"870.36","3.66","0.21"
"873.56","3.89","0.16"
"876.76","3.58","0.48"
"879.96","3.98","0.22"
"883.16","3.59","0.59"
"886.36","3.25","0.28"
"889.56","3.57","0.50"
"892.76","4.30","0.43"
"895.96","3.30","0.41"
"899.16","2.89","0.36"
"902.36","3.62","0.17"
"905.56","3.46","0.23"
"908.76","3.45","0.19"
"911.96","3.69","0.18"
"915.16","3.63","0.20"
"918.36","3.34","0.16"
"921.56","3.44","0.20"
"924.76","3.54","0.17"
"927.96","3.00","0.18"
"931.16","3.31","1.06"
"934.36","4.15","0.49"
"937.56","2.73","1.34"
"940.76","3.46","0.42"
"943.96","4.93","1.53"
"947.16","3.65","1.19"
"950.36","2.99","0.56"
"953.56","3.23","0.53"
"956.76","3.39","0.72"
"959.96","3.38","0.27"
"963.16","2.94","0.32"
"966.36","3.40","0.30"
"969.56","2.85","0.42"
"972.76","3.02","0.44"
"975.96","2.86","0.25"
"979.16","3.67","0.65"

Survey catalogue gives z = 0.09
